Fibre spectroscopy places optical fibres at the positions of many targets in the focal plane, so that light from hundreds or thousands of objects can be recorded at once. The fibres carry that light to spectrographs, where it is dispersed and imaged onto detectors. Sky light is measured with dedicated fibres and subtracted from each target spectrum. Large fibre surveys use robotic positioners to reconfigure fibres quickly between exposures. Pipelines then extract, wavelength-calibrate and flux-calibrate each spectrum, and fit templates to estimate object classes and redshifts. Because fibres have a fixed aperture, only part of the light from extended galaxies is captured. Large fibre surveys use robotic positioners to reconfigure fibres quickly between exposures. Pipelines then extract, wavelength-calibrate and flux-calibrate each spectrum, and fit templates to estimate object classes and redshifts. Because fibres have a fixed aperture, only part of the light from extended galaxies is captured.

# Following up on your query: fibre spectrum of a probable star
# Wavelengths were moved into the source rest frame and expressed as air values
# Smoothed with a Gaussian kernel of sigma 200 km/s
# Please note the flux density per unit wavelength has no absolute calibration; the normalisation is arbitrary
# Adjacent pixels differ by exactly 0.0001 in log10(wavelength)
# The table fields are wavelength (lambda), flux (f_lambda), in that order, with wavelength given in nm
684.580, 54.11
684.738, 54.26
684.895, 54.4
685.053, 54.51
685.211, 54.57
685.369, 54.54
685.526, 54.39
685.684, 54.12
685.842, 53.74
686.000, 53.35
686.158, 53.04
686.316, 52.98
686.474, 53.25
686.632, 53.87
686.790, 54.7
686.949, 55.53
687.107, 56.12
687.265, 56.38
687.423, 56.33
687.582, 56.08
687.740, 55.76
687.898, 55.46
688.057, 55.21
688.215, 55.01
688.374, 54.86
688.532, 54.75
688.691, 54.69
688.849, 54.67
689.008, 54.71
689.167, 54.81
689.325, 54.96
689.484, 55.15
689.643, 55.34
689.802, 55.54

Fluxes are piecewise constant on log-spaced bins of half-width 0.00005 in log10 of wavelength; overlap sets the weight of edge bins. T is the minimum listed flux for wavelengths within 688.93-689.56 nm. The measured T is 54.71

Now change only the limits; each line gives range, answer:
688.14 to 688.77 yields 54.69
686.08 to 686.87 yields 52.98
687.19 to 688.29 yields 55.01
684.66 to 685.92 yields 53.74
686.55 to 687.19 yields 53.87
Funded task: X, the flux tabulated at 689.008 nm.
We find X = 54.71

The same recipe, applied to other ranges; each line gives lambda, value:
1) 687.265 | 56.38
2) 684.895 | 54.4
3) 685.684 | 54.12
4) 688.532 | 54.75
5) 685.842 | 53.74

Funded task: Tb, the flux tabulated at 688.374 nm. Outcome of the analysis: 54.86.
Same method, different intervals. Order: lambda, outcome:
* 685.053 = 54.51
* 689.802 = 55.54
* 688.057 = 55.21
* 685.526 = 54.39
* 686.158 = 53.04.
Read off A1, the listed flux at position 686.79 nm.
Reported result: 54.7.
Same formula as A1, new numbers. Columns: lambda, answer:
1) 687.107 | 56.12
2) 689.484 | 55.15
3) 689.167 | 54.81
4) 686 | 53.35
